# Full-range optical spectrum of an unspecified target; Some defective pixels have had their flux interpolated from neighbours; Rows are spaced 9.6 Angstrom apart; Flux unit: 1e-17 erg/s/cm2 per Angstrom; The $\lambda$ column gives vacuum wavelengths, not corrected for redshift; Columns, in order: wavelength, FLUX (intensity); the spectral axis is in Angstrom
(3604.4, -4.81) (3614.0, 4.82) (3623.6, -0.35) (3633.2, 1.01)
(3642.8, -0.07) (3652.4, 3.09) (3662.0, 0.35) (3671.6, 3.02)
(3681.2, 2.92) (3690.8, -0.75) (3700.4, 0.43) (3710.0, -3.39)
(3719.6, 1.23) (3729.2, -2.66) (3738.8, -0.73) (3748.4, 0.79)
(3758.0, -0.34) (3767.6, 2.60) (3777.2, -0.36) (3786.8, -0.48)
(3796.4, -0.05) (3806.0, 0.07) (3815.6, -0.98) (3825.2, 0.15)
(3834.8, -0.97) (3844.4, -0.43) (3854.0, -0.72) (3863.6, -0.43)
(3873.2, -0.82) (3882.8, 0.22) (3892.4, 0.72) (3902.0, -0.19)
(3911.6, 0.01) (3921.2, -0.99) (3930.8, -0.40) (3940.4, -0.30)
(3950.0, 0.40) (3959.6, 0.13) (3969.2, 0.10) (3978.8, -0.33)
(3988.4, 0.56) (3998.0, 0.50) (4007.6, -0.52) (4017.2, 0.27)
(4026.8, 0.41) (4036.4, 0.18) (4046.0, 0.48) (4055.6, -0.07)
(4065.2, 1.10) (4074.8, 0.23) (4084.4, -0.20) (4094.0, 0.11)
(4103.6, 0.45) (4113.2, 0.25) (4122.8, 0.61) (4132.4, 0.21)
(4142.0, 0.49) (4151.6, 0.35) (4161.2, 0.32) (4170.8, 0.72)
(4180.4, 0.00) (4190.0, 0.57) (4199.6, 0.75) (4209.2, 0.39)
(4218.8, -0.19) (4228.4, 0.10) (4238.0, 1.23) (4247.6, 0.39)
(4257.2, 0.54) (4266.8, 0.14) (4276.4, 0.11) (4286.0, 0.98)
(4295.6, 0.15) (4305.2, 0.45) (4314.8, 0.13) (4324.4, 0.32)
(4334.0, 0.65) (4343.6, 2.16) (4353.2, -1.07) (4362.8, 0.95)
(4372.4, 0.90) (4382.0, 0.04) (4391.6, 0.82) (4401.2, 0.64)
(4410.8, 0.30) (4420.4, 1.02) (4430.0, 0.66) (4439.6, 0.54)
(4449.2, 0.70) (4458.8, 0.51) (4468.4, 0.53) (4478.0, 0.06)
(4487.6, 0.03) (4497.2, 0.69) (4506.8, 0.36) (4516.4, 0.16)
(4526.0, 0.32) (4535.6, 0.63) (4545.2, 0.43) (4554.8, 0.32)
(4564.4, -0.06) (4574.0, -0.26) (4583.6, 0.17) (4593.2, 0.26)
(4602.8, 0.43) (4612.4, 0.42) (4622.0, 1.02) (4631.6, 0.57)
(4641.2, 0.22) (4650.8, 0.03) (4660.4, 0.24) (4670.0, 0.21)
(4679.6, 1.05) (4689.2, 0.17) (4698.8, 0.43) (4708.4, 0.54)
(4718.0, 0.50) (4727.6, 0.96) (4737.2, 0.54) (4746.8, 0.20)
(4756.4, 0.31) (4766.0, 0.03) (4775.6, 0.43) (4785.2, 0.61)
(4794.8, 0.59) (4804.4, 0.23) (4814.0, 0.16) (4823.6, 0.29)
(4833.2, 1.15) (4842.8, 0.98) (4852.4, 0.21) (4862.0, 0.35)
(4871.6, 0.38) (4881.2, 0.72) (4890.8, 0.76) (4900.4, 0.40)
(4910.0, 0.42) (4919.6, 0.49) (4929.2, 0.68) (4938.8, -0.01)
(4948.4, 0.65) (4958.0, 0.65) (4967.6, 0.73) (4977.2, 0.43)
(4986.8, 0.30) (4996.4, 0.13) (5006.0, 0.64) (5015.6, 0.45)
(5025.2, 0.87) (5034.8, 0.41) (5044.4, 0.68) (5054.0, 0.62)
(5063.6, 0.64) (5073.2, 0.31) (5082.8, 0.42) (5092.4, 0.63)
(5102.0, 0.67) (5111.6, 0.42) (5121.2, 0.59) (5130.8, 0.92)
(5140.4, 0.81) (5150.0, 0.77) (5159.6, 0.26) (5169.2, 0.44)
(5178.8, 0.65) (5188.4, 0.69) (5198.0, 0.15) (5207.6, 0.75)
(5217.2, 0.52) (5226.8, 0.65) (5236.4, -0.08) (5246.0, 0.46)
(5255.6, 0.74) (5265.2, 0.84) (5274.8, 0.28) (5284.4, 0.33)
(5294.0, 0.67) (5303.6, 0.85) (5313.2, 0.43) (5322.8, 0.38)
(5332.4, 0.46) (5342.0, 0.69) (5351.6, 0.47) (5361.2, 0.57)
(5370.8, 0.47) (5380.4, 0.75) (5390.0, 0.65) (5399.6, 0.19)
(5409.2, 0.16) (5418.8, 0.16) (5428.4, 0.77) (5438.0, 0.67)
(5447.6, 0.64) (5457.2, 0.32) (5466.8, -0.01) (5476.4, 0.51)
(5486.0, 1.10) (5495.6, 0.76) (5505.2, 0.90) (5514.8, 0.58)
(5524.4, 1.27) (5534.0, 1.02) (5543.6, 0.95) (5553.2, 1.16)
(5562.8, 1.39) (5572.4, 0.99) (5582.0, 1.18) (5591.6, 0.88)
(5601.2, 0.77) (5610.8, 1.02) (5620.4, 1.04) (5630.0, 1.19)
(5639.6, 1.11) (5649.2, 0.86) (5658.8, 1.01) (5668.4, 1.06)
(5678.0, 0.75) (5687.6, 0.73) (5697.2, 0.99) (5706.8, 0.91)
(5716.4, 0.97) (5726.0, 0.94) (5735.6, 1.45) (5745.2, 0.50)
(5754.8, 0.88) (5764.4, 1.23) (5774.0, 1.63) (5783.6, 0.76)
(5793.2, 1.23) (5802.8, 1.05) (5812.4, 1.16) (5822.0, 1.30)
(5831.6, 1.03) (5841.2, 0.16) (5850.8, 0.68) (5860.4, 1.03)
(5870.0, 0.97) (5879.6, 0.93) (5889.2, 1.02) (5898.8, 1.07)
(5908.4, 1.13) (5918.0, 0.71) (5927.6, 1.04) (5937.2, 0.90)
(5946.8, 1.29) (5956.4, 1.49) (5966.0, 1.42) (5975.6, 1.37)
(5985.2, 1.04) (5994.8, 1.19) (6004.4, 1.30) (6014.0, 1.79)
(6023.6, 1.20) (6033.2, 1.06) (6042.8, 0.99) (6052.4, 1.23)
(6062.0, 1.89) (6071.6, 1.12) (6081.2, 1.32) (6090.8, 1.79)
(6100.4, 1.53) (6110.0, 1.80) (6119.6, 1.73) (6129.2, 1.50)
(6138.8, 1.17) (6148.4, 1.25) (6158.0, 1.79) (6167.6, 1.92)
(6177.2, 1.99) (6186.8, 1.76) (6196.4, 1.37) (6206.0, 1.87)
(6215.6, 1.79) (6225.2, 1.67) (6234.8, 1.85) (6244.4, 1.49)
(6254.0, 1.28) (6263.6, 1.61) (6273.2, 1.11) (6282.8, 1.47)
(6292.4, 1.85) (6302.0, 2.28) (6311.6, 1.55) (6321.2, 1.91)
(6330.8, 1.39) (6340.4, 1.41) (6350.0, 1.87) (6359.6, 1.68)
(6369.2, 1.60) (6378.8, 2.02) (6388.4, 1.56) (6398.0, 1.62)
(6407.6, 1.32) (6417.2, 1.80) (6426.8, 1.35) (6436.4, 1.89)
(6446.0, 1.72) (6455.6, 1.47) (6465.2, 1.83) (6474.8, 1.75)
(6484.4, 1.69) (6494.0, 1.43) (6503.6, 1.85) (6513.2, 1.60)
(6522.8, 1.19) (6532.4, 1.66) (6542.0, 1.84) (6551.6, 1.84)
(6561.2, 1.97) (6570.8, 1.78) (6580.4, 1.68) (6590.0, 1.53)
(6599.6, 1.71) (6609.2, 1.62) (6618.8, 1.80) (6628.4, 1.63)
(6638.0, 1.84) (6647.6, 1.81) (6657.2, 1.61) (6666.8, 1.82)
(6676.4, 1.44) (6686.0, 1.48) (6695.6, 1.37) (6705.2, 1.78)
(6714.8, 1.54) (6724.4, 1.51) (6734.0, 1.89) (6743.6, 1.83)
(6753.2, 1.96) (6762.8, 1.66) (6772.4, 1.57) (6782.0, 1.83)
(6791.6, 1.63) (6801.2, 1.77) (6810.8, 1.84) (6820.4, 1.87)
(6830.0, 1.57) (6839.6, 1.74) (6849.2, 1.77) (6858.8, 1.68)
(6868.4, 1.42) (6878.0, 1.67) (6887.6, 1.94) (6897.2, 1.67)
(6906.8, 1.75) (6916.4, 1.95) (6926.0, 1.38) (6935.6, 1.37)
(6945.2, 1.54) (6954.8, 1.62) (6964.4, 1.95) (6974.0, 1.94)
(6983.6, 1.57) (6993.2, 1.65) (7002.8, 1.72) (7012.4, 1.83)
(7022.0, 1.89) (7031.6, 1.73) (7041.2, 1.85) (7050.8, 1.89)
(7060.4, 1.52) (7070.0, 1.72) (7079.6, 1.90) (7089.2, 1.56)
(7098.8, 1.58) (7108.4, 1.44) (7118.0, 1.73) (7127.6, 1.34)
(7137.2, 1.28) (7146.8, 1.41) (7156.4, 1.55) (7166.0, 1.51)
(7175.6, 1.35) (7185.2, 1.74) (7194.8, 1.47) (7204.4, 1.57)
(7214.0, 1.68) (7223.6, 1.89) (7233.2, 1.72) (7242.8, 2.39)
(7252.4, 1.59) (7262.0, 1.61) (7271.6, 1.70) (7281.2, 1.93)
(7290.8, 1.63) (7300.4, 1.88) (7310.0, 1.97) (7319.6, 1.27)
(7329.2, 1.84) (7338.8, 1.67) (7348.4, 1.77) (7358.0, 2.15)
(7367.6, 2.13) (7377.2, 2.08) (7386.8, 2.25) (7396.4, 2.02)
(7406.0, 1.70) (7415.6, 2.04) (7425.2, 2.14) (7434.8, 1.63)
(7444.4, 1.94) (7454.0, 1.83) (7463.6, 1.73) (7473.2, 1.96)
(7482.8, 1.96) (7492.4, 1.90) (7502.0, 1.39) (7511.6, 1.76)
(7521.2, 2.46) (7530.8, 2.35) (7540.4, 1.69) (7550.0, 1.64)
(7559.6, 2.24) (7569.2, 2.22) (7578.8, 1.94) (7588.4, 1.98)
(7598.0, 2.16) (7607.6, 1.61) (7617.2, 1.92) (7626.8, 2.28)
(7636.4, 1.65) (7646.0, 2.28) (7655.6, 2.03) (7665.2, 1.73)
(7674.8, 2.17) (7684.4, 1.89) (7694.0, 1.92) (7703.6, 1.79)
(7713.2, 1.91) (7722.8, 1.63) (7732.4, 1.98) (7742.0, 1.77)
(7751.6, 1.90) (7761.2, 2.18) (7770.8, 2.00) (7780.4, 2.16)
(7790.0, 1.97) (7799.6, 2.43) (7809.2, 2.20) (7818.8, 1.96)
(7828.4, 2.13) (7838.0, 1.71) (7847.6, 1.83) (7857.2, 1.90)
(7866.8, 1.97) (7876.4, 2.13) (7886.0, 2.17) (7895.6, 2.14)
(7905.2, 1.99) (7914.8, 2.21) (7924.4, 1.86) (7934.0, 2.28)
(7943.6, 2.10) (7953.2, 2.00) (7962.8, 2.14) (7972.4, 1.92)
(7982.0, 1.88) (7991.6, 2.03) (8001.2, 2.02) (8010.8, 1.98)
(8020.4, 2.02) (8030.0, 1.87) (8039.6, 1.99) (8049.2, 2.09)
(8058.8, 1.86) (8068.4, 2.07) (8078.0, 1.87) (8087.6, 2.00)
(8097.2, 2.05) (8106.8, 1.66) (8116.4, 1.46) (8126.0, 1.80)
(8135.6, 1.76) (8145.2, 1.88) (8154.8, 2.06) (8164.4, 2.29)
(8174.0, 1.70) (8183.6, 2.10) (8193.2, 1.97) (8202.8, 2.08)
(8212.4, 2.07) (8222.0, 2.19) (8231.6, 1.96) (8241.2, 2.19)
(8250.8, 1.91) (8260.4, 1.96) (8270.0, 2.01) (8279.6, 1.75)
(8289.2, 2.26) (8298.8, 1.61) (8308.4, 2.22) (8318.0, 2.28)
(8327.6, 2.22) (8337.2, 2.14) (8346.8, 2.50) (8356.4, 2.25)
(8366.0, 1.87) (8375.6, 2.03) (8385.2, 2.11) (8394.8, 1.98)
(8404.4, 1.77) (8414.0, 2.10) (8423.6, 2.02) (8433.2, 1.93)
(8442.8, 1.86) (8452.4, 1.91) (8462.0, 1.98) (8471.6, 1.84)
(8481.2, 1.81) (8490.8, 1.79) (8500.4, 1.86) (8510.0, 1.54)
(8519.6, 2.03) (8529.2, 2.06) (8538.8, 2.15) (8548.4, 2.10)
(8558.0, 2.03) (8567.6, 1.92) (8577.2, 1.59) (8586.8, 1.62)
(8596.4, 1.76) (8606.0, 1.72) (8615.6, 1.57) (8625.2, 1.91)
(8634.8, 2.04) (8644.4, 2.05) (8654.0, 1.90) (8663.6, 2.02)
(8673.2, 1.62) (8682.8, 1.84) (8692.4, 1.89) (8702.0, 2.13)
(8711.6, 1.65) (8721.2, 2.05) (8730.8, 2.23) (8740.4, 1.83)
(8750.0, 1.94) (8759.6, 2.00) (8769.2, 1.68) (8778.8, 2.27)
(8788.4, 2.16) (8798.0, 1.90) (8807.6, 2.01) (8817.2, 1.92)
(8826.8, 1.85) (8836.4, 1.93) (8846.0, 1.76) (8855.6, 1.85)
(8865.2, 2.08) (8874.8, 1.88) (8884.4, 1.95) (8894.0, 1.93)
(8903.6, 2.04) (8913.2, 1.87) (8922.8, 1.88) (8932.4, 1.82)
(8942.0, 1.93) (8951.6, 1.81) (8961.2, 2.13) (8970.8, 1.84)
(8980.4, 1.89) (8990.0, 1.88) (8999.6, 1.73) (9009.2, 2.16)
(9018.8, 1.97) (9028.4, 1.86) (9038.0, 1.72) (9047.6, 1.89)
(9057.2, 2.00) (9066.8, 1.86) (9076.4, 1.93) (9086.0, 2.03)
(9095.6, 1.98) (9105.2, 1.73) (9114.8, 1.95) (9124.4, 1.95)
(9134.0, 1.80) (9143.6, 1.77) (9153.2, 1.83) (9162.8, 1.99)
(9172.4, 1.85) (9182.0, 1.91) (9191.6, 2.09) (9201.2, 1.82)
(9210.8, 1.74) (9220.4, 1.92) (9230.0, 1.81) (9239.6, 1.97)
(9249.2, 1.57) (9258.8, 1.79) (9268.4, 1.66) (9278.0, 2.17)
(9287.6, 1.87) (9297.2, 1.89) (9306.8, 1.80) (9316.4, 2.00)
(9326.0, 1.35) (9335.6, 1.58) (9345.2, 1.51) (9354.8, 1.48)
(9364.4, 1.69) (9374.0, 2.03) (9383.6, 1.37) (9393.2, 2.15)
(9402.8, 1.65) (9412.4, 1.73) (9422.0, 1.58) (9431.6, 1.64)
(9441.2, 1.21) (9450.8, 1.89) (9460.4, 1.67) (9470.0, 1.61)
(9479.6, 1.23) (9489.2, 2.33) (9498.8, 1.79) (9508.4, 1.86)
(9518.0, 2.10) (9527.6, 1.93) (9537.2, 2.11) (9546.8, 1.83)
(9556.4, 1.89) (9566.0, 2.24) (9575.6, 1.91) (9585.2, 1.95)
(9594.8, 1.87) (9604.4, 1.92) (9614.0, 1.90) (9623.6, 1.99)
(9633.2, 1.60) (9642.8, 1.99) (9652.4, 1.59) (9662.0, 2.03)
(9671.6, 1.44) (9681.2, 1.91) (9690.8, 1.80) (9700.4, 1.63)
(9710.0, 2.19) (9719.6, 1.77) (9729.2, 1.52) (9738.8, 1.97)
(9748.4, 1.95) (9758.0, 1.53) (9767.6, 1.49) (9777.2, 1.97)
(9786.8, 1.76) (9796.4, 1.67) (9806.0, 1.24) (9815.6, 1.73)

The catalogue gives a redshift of 0.38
